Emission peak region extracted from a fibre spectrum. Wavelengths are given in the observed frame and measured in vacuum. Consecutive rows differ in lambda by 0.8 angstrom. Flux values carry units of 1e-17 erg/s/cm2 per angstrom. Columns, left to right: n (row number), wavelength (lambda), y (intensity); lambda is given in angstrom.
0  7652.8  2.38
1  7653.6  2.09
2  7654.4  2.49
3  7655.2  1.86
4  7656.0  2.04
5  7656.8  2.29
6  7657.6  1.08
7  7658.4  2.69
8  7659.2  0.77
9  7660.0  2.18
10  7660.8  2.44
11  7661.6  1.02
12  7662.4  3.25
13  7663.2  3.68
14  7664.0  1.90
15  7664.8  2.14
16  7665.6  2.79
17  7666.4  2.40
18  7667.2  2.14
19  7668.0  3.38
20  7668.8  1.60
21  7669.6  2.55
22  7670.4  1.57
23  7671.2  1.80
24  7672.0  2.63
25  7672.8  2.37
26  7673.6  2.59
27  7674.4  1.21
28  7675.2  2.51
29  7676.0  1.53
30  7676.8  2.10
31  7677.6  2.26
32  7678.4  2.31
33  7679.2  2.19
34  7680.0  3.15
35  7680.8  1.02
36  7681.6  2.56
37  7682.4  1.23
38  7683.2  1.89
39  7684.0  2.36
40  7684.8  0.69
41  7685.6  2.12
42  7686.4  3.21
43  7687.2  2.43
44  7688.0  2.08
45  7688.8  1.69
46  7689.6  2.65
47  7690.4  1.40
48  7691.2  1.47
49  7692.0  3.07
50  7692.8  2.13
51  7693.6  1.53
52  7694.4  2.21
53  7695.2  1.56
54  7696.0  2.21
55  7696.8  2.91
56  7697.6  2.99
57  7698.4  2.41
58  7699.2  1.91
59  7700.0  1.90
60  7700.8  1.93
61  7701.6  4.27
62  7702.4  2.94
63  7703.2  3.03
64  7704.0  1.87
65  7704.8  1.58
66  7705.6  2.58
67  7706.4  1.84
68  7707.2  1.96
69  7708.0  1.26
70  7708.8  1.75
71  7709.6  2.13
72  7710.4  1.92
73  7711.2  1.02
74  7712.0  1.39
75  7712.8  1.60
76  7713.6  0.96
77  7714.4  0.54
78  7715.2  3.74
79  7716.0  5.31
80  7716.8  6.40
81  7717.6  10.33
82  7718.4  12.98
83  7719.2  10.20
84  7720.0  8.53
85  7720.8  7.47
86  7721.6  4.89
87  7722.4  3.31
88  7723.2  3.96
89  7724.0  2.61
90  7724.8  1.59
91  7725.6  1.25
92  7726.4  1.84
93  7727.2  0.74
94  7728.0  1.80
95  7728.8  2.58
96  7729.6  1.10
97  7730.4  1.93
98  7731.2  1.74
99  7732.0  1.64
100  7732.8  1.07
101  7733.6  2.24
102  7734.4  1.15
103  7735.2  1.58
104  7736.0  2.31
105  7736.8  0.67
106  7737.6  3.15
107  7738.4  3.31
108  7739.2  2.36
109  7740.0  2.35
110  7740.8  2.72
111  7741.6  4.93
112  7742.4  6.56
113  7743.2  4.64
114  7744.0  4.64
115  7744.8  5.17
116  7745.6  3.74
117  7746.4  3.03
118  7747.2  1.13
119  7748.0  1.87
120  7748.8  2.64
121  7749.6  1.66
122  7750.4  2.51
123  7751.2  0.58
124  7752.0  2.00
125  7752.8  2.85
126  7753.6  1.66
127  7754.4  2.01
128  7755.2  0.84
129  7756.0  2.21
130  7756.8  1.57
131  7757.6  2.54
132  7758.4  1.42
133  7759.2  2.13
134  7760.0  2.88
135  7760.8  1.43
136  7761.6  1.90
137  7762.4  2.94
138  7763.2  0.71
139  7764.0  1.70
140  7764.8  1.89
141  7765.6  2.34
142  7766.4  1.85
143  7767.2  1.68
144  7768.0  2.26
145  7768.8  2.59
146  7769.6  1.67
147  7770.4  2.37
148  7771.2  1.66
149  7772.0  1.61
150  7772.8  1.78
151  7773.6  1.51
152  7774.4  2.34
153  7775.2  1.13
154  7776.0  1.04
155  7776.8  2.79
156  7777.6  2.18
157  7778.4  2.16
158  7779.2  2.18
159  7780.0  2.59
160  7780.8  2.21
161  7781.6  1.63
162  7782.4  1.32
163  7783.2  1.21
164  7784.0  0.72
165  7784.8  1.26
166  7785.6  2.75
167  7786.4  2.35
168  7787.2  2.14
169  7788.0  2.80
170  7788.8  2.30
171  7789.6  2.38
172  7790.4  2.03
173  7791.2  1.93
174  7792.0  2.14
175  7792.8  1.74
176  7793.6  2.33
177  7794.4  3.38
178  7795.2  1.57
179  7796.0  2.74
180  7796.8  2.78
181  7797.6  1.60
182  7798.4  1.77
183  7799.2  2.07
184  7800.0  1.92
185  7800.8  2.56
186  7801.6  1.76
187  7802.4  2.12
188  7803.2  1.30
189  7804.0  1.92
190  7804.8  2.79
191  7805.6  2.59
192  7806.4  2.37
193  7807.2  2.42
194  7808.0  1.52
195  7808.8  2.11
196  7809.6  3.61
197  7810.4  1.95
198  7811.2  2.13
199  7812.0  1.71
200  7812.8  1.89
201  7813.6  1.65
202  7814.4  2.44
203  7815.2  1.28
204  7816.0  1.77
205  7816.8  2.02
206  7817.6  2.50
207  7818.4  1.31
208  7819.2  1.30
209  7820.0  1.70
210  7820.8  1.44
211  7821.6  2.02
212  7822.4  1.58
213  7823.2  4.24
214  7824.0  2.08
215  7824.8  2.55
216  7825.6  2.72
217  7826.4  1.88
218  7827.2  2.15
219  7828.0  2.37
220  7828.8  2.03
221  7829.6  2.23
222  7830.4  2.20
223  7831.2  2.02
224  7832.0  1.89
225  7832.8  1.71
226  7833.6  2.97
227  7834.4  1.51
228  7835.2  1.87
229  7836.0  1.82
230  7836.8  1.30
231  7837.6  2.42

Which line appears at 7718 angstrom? Halpha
